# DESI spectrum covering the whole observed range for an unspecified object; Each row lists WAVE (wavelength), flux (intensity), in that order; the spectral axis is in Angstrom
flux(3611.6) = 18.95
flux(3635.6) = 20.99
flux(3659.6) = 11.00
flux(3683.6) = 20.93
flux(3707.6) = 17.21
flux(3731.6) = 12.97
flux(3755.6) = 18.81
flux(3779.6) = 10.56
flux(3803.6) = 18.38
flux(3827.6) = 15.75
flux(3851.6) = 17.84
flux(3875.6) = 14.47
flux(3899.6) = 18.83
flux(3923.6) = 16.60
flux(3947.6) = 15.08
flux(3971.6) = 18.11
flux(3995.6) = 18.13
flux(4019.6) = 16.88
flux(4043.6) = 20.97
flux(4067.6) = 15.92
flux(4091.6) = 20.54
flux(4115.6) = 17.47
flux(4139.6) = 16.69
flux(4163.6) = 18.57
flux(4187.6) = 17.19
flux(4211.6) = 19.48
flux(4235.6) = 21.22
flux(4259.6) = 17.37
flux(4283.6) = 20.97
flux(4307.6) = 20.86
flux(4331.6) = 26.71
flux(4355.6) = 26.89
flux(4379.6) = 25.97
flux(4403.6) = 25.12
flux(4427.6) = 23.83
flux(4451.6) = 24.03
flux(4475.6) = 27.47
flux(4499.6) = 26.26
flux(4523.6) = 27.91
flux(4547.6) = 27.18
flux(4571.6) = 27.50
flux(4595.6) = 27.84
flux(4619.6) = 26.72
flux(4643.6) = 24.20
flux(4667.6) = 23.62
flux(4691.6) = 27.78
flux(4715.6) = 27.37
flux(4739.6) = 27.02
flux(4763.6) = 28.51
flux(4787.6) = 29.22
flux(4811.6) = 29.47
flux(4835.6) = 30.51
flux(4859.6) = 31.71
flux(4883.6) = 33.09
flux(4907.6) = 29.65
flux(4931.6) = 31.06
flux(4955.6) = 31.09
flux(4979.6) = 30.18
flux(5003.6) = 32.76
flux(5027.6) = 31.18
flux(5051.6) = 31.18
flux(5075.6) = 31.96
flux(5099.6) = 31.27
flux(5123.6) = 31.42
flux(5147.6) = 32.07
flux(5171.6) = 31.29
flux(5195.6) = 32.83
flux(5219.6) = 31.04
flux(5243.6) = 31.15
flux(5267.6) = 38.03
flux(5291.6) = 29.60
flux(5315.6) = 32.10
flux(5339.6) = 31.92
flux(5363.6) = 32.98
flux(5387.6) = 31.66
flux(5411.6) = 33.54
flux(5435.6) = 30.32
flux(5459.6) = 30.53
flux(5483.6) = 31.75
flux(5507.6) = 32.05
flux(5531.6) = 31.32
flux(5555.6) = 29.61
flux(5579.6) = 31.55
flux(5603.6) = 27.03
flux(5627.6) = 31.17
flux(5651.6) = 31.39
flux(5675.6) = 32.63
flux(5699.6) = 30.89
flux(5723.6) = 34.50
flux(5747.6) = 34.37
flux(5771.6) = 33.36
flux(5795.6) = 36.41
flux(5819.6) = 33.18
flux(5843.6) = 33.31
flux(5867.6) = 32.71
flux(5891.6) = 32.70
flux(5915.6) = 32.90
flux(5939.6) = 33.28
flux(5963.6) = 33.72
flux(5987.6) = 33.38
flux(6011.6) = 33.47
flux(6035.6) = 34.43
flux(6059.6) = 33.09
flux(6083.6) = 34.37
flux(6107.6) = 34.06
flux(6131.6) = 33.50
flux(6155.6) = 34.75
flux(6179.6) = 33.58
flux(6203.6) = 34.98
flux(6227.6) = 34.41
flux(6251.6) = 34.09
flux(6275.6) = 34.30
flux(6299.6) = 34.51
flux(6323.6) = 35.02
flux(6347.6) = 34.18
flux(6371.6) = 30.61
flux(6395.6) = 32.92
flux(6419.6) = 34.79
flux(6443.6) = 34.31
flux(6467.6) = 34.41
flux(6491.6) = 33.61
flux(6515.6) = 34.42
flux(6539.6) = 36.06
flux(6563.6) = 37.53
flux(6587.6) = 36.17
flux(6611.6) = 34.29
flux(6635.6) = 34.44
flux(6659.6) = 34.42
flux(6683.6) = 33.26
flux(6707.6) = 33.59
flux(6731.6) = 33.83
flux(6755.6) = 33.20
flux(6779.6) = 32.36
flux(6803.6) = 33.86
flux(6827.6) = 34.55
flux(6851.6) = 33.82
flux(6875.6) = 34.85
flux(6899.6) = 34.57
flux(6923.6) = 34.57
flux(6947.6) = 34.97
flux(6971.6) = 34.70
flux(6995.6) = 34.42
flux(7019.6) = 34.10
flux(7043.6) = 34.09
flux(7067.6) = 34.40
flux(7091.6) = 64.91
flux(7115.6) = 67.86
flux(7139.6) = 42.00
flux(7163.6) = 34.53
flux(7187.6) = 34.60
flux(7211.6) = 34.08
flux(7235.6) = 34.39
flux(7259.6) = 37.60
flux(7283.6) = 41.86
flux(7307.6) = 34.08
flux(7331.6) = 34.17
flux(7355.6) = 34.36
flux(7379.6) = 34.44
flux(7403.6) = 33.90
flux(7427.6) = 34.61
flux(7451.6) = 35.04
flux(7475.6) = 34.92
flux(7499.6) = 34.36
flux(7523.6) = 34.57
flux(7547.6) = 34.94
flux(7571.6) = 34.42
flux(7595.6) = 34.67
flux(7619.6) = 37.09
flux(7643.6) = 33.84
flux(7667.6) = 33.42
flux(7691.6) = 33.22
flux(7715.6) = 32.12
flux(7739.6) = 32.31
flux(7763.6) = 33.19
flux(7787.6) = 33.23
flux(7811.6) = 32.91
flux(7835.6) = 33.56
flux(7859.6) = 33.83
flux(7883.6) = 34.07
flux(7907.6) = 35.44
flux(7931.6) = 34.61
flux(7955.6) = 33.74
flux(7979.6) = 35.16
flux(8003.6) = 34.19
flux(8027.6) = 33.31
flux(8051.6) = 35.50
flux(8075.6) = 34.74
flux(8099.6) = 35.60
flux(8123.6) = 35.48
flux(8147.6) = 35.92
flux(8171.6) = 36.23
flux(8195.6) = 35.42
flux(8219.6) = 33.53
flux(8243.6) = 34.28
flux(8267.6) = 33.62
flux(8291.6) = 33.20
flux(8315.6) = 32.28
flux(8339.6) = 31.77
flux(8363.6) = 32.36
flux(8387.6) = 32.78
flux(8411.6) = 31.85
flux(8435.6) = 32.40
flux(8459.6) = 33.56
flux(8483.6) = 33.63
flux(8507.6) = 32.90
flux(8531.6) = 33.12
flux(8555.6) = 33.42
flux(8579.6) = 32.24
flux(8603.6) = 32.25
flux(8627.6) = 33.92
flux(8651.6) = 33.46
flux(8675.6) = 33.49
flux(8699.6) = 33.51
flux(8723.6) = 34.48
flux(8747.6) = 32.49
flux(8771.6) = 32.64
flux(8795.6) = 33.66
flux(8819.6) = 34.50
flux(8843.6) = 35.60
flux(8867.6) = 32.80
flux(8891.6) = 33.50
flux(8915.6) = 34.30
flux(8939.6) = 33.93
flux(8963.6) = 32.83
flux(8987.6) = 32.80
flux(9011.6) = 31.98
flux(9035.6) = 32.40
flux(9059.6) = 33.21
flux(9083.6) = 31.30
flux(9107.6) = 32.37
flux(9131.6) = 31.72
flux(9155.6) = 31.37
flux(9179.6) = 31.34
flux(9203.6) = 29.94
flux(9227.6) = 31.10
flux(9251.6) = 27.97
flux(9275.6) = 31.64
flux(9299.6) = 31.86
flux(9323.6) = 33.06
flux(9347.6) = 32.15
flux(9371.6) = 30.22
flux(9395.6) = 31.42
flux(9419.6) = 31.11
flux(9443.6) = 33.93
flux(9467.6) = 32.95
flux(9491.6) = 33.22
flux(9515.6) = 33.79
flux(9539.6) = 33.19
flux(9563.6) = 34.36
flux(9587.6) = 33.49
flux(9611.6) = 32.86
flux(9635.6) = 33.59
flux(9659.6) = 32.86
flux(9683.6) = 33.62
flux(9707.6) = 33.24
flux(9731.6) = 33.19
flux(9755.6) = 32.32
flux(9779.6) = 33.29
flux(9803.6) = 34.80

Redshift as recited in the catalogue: 0.082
